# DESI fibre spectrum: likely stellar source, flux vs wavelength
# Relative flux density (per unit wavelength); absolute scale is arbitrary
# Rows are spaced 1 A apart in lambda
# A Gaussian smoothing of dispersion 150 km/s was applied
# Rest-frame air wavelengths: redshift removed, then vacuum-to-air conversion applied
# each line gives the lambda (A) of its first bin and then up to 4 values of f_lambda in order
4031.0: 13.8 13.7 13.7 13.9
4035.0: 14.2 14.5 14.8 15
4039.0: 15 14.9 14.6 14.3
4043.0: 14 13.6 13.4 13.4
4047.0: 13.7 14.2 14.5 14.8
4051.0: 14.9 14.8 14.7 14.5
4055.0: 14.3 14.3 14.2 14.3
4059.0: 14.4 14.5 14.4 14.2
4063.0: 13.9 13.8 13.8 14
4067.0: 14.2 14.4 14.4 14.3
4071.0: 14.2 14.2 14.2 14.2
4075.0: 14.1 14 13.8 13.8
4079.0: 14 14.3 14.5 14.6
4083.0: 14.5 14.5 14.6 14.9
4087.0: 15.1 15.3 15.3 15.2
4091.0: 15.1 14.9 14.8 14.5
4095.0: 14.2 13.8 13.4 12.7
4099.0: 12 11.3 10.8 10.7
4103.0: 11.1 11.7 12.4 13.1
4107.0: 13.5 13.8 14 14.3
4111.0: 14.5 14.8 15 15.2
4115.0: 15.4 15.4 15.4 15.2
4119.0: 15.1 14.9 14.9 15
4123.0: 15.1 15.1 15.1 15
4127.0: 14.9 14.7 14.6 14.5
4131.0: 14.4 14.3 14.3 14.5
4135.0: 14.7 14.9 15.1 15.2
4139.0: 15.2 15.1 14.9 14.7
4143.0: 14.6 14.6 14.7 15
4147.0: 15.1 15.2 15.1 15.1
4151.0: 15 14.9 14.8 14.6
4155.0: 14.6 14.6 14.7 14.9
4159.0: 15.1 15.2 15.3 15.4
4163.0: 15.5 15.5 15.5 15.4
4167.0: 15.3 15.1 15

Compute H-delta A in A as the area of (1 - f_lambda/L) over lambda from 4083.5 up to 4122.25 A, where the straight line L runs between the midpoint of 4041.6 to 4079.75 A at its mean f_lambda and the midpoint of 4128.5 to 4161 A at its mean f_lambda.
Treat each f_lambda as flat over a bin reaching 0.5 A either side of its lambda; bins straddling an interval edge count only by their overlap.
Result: 1.2 A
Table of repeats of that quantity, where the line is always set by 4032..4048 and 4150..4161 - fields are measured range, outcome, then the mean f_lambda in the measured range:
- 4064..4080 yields 0.3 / 14.1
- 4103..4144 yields 0.3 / 14.6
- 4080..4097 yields -0.2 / 14.7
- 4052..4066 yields 0.0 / 14.3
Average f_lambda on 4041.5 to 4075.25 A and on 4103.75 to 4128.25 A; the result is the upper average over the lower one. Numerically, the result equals 1.03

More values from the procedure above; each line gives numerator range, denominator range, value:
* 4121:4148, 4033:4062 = 1.03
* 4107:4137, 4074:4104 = 1.07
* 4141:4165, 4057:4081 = 1.06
